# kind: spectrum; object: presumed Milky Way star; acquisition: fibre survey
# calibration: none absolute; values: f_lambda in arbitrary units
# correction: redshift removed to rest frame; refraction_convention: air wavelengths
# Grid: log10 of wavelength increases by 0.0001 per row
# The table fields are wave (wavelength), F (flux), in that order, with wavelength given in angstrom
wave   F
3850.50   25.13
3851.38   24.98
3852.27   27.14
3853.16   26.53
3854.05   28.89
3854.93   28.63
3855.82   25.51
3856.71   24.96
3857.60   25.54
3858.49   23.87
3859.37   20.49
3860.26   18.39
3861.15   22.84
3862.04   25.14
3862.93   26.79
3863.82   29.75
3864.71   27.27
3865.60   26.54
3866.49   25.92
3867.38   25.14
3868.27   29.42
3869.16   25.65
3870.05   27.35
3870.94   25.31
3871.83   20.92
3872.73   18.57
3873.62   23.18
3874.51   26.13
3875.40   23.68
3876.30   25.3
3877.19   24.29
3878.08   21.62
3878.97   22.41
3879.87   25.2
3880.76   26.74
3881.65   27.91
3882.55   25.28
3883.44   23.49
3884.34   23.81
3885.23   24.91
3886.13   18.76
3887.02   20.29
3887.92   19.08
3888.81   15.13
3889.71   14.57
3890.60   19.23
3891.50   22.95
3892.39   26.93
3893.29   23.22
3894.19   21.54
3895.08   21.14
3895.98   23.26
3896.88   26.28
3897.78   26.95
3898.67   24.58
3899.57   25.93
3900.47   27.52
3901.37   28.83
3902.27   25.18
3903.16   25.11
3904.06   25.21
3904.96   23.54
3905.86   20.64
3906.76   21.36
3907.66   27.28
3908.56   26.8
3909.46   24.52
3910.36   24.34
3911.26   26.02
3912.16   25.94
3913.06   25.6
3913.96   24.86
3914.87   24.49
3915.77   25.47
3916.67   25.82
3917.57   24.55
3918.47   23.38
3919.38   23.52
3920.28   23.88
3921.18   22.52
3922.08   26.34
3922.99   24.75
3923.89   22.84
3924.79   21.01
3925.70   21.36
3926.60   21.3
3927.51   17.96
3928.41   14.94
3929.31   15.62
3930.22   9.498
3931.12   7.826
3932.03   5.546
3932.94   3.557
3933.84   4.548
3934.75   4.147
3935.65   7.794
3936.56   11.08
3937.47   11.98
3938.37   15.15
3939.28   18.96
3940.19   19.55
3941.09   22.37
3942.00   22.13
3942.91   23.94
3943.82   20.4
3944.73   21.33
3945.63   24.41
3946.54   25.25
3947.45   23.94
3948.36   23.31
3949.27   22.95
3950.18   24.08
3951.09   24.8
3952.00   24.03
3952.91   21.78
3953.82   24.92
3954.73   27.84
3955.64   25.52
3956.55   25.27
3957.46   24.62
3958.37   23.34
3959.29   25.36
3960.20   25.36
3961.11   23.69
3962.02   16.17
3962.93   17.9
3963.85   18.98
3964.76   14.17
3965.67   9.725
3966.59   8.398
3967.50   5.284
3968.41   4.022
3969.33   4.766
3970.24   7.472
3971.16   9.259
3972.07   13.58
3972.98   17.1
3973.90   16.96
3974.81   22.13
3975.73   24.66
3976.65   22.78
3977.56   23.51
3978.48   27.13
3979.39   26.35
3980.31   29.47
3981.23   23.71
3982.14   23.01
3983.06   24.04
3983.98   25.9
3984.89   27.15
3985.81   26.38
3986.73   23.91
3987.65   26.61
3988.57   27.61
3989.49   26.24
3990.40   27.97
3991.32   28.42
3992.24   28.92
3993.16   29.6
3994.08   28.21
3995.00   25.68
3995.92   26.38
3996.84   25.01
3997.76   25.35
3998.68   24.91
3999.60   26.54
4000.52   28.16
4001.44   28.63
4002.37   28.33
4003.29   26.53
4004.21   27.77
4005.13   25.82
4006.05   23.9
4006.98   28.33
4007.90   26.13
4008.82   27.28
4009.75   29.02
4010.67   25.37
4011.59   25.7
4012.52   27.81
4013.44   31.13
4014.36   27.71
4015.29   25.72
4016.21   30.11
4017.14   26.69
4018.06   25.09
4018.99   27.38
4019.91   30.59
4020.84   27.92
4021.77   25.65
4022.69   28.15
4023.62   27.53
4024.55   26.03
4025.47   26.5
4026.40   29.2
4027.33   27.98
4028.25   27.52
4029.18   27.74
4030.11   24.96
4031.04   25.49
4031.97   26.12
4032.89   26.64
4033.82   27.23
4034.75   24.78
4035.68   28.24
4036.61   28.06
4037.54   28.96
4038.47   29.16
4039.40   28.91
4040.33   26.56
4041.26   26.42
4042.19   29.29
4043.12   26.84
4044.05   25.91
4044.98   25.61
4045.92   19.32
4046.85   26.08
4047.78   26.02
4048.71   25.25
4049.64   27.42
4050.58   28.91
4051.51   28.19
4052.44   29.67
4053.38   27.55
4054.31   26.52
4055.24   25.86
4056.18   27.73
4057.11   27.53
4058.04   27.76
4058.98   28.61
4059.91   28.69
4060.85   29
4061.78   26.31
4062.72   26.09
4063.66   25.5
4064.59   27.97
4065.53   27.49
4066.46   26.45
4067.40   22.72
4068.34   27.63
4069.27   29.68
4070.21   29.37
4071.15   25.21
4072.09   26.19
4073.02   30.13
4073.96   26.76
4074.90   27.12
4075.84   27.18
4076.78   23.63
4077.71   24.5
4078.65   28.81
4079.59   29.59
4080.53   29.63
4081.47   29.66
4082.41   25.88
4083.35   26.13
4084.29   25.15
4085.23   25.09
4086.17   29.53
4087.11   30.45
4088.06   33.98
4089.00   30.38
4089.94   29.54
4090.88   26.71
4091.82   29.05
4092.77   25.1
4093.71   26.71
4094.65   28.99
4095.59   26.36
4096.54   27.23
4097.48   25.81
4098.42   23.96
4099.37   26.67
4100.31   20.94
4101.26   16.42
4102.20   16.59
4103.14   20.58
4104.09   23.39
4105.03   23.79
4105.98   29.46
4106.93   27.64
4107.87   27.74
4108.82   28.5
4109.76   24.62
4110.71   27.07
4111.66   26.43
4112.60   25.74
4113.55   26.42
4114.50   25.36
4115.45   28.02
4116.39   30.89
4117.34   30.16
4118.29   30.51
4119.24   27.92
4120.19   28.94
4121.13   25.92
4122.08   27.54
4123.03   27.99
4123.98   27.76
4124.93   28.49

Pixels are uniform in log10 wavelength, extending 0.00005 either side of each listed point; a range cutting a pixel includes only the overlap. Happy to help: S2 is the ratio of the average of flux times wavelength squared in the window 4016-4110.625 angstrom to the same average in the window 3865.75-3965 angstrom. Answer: 1.3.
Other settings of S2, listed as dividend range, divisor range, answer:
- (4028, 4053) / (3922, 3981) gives 1.53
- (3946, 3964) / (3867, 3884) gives 1.00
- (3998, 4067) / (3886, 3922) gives 1.22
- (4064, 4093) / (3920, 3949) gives 1.70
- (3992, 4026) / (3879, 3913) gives 1.21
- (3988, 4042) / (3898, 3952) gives 1.36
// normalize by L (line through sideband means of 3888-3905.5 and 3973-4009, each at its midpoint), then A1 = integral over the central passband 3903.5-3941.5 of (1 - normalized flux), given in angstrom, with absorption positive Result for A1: 7.22 angstrom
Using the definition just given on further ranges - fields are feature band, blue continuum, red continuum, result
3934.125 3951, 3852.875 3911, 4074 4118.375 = 4.0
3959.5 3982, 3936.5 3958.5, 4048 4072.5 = 5.8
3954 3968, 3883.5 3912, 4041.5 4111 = 2.9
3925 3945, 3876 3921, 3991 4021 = 8.3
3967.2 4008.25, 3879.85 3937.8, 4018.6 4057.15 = 2.4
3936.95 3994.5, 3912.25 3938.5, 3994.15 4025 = 1.8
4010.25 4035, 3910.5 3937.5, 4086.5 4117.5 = -4.7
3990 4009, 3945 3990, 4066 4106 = -3.8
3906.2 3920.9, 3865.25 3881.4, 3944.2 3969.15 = -1.4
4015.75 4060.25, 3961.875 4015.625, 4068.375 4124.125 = -4.3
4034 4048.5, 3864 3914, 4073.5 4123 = -0.4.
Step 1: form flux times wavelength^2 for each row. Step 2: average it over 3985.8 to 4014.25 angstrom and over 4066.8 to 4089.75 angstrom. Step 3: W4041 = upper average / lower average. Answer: 1.06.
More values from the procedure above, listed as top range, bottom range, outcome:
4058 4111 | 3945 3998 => 1.28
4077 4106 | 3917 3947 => 1.60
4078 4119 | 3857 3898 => 1.26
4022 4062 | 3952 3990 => 1.36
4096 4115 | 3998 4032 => 0.95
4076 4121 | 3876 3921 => 1.24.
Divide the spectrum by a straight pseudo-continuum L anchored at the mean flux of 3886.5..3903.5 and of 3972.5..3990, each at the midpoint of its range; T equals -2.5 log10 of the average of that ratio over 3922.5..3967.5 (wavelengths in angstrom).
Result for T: 0.27 mag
